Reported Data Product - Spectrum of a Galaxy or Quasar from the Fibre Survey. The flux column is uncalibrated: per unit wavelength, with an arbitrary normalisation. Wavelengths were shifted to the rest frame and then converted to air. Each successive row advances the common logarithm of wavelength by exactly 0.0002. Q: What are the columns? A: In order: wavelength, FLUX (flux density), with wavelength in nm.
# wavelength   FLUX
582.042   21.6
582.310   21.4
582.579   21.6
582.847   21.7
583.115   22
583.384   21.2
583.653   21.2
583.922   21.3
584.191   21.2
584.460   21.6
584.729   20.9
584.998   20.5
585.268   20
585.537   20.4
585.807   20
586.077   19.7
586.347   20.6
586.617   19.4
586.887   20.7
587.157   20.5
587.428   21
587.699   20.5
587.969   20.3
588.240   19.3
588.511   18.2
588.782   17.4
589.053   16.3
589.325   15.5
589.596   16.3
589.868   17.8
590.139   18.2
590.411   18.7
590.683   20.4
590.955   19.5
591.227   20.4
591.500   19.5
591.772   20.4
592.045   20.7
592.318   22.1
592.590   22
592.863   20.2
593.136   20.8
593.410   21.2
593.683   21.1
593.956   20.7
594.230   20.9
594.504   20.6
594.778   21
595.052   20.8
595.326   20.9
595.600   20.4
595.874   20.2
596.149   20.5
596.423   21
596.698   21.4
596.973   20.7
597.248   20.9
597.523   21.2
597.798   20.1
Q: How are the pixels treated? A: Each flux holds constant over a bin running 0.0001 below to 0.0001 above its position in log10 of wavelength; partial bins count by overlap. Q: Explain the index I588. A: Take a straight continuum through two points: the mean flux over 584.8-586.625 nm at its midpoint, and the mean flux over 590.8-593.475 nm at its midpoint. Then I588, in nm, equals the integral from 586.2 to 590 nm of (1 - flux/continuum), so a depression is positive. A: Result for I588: 0.28 nm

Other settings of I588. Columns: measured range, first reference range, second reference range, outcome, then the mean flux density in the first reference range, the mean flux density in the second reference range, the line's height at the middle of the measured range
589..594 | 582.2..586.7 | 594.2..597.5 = 0.291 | 20.9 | 20.8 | 20.8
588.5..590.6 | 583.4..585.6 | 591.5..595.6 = 0.360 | 20.9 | 20.9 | 20.9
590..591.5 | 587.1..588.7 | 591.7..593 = 0.089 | 19.8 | 21.1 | 20.7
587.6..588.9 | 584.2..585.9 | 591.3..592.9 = 0.100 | 20.6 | 20.8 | 20.7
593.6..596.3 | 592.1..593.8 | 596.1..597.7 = 0.049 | 21.2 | 21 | 21.1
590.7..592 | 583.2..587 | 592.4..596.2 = 0.045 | 20.6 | 20.8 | 20.8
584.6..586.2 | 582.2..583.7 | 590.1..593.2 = 0.070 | 21.5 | 20.3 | 21.2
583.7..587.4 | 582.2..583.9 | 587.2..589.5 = -0.080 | 21.5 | 18.6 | 20.1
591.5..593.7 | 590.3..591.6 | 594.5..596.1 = -0.098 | 19.7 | 20.6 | 20.1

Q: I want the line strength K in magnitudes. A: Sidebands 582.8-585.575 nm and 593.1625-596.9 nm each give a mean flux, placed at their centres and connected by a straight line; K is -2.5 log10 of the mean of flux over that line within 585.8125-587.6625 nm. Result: 0.04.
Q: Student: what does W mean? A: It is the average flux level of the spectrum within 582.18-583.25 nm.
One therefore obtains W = 21.7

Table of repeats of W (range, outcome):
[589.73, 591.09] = 18.9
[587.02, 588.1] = 20.6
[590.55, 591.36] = 20.1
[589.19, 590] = 16.5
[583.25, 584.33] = 21.2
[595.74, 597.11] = 20.8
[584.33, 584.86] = 21.3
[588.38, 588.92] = 17.8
